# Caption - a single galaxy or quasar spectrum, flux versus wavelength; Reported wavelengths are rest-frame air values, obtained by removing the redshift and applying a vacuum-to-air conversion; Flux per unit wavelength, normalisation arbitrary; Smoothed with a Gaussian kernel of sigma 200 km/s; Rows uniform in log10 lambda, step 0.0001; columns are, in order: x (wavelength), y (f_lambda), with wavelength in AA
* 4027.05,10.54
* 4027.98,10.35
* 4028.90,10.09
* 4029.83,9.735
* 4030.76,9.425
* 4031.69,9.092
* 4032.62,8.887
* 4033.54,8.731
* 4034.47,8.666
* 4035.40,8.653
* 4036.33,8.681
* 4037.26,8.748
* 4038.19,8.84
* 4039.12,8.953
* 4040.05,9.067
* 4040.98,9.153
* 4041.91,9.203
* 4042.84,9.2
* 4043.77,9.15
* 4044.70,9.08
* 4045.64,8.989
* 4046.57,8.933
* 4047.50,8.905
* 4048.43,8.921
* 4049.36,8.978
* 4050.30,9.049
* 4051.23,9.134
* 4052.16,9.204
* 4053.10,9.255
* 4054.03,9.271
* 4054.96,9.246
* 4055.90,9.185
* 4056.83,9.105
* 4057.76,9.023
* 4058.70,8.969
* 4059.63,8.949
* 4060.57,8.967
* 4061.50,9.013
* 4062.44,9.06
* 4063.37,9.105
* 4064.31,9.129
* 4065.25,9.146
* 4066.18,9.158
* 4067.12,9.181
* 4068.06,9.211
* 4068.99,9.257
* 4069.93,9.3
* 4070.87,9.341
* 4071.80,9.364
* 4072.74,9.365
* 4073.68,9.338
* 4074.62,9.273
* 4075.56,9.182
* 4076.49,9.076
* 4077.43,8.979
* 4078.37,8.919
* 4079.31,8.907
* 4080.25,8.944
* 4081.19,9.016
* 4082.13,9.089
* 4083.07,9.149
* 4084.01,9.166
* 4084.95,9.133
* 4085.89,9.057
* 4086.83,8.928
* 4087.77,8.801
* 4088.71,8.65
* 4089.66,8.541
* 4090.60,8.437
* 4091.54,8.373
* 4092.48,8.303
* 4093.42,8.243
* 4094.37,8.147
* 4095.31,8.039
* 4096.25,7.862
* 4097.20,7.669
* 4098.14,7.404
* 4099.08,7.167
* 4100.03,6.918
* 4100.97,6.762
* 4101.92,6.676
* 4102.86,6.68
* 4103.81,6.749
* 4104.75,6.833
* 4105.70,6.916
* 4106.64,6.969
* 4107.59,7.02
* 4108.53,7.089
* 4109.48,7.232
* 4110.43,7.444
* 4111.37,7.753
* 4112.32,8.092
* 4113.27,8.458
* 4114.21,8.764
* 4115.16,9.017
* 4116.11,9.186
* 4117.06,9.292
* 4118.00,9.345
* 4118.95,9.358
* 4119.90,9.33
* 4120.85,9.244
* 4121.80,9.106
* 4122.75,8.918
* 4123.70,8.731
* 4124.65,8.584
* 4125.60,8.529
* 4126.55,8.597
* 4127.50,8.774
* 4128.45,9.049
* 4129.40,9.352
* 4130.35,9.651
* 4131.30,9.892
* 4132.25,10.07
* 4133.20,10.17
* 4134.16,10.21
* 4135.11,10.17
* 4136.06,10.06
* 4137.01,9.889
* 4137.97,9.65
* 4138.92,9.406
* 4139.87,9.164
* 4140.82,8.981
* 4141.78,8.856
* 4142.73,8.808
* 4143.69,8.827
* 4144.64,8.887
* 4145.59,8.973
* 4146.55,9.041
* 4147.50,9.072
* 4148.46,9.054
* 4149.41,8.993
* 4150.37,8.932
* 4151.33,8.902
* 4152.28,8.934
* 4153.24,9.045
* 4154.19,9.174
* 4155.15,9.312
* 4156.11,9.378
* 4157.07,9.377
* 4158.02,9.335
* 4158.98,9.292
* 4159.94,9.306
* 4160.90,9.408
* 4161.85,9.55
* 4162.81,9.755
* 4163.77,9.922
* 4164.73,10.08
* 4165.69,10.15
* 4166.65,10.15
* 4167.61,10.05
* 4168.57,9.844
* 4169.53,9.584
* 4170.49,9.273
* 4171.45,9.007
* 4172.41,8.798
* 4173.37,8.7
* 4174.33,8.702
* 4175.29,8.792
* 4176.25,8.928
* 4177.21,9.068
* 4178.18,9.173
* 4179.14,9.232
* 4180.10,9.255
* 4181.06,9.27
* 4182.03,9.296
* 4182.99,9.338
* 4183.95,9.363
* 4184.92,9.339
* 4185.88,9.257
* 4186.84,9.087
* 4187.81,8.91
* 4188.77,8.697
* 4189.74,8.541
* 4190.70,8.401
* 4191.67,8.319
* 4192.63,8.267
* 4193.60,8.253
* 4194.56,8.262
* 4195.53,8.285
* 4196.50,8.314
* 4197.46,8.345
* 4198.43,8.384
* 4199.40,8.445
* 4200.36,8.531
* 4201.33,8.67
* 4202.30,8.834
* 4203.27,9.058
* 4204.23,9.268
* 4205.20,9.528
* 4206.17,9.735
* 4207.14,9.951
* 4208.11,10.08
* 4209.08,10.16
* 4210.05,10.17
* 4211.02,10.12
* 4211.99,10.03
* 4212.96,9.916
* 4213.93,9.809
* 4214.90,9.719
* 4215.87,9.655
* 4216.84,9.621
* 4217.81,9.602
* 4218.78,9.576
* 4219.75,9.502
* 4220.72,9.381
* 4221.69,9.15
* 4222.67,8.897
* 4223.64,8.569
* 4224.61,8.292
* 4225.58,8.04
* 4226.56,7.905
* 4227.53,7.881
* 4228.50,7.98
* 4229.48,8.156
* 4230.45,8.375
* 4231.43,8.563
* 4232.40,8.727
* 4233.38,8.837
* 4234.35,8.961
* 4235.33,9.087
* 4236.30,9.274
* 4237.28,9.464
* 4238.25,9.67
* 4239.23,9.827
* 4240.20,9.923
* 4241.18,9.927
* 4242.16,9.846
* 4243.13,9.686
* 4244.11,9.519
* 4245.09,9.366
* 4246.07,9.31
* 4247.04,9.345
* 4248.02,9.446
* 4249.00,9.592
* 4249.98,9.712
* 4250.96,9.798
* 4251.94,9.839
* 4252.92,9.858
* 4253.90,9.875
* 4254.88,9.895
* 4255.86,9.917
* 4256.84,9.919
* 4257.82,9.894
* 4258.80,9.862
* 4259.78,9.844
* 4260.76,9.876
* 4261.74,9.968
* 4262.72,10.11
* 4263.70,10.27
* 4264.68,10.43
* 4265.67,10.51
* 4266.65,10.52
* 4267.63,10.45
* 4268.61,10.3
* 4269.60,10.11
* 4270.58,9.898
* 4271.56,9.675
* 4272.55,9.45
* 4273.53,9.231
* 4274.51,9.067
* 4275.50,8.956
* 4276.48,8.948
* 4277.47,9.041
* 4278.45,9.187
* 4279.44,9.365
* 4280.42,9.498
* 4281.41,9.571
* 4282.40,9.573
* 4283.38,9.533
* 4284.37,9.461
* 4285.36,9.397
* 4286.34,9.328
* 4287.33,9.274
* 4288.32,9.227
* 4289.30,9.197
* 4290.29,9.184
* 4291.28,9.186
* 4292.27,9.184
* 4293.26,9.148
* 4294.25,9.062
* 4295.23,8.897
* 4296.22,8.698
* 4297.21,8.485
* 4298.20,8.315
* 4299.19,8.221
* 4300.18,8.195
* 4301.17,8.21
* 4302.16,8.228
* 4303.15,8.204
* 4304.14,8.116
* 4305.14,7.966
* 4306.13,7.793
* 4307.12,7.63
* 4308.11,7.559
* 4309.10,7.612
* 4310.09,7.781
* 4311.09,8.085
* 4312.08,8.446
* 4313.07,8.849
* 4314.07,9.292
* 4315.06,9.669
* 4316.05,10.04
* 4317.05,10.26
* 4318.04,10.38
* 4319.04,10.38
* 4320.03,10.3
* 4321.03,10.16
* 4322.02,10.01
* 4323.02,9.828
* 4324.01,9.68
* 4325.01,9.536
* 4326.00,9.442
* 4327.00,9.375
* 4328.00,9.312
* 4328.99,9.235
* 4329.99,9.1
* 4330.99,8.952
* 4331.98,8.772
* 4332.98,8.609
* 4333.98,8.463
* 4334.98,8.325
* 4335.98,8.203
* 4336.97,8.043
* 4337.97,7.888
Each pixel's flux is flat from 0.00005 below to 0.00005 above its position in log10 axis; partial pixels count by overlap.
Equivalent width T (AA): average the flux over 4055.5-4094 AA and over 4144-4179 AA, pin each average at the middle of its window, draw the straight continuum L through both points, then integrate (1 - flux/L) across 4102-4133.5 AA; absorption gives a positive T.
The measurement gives 2.3 AA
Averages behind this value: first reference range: 9.01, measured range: 8.46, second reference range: 9.27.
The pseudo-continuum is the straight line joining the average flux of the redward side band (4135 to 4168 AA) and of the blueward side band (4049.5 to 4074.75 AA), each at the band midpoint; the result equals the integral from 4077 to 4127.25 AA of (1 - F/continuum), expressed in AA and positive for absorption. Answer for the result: 5.3 AA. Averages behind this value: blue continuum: 9.16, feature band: 8.27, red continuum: 9.36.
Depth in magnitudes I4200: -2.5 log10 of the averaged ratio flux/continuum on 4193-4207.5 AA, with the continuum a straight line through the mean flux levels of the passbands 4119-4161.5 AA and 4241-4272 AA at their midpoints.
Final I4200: 0.10 mag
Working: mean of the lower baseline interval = 9.24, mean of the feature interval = 8.77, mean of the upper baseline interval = 9.89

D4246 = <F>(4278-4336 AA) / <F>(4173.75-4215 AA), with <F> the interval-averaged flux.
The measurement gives 0.99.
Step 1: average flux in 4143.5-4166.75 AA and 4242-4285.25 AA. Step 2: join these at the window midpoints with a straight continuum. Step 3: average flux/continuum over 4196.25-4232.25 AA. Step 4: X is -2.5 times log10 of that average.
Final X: 0.05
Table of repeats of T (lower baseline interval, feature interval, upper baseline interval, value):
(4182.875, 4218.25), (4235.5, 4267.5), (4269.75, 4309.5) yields -3.0 AA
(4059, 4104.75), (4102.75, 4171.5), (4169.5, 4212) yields -1.4 AA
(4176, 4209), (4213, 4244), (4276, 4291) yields -0.1 AA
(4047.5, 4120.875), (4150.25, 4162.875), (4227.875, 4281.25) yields -0.4 AA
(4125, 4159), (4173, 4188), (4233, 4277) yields 0.5 AA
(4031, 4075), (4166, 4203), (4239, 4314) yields 1.1 AA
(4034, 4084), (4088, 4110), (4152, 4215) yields 3.9 AA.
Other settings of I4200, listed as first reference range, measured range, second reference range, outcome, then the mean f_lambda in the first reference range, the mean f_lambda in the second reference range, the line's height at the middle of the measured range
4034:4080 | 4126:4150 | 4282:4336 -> -0.03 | 9.08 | 8.98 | 9.04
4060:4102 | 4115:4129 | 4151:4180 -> 0.00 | 8.7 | 9.34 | 9.01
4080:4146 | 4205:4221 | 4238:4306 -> -0.08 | 8.58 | 9.42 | 9.11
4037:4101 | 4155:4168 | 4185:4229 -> -0.08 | 8.86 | 9.01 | 8.96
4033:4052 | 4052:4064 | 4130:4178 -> -0.01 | 8.96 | 9.37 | 9.02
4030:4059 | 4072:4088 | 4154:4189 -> 0.00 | 9.03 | 9.33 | 9.11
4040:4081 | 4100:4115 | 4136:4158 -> 0.24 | 9.12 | 9.15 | 9.13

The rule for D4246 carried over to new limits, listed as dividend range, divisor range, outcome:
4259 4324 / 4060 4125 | 1.09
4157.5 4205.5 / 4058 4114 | 1.08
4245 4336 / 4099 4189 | 1.04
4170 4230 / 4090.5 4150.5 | 1.05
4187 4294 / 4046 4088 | 1.02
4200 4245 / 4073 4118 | 1.13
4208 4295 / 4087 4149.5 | 1.11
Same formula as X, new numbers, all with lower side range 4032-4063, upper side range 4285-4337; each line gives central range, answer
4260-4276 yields -0.113 mag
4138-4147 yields -0.006 mag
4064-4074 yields -0.030 mag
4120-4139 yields -0.049 mag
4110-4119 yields 0.041 mag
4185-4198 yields 0.050 mag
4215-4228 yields 0.000 mag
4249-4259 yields -0.103 mag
